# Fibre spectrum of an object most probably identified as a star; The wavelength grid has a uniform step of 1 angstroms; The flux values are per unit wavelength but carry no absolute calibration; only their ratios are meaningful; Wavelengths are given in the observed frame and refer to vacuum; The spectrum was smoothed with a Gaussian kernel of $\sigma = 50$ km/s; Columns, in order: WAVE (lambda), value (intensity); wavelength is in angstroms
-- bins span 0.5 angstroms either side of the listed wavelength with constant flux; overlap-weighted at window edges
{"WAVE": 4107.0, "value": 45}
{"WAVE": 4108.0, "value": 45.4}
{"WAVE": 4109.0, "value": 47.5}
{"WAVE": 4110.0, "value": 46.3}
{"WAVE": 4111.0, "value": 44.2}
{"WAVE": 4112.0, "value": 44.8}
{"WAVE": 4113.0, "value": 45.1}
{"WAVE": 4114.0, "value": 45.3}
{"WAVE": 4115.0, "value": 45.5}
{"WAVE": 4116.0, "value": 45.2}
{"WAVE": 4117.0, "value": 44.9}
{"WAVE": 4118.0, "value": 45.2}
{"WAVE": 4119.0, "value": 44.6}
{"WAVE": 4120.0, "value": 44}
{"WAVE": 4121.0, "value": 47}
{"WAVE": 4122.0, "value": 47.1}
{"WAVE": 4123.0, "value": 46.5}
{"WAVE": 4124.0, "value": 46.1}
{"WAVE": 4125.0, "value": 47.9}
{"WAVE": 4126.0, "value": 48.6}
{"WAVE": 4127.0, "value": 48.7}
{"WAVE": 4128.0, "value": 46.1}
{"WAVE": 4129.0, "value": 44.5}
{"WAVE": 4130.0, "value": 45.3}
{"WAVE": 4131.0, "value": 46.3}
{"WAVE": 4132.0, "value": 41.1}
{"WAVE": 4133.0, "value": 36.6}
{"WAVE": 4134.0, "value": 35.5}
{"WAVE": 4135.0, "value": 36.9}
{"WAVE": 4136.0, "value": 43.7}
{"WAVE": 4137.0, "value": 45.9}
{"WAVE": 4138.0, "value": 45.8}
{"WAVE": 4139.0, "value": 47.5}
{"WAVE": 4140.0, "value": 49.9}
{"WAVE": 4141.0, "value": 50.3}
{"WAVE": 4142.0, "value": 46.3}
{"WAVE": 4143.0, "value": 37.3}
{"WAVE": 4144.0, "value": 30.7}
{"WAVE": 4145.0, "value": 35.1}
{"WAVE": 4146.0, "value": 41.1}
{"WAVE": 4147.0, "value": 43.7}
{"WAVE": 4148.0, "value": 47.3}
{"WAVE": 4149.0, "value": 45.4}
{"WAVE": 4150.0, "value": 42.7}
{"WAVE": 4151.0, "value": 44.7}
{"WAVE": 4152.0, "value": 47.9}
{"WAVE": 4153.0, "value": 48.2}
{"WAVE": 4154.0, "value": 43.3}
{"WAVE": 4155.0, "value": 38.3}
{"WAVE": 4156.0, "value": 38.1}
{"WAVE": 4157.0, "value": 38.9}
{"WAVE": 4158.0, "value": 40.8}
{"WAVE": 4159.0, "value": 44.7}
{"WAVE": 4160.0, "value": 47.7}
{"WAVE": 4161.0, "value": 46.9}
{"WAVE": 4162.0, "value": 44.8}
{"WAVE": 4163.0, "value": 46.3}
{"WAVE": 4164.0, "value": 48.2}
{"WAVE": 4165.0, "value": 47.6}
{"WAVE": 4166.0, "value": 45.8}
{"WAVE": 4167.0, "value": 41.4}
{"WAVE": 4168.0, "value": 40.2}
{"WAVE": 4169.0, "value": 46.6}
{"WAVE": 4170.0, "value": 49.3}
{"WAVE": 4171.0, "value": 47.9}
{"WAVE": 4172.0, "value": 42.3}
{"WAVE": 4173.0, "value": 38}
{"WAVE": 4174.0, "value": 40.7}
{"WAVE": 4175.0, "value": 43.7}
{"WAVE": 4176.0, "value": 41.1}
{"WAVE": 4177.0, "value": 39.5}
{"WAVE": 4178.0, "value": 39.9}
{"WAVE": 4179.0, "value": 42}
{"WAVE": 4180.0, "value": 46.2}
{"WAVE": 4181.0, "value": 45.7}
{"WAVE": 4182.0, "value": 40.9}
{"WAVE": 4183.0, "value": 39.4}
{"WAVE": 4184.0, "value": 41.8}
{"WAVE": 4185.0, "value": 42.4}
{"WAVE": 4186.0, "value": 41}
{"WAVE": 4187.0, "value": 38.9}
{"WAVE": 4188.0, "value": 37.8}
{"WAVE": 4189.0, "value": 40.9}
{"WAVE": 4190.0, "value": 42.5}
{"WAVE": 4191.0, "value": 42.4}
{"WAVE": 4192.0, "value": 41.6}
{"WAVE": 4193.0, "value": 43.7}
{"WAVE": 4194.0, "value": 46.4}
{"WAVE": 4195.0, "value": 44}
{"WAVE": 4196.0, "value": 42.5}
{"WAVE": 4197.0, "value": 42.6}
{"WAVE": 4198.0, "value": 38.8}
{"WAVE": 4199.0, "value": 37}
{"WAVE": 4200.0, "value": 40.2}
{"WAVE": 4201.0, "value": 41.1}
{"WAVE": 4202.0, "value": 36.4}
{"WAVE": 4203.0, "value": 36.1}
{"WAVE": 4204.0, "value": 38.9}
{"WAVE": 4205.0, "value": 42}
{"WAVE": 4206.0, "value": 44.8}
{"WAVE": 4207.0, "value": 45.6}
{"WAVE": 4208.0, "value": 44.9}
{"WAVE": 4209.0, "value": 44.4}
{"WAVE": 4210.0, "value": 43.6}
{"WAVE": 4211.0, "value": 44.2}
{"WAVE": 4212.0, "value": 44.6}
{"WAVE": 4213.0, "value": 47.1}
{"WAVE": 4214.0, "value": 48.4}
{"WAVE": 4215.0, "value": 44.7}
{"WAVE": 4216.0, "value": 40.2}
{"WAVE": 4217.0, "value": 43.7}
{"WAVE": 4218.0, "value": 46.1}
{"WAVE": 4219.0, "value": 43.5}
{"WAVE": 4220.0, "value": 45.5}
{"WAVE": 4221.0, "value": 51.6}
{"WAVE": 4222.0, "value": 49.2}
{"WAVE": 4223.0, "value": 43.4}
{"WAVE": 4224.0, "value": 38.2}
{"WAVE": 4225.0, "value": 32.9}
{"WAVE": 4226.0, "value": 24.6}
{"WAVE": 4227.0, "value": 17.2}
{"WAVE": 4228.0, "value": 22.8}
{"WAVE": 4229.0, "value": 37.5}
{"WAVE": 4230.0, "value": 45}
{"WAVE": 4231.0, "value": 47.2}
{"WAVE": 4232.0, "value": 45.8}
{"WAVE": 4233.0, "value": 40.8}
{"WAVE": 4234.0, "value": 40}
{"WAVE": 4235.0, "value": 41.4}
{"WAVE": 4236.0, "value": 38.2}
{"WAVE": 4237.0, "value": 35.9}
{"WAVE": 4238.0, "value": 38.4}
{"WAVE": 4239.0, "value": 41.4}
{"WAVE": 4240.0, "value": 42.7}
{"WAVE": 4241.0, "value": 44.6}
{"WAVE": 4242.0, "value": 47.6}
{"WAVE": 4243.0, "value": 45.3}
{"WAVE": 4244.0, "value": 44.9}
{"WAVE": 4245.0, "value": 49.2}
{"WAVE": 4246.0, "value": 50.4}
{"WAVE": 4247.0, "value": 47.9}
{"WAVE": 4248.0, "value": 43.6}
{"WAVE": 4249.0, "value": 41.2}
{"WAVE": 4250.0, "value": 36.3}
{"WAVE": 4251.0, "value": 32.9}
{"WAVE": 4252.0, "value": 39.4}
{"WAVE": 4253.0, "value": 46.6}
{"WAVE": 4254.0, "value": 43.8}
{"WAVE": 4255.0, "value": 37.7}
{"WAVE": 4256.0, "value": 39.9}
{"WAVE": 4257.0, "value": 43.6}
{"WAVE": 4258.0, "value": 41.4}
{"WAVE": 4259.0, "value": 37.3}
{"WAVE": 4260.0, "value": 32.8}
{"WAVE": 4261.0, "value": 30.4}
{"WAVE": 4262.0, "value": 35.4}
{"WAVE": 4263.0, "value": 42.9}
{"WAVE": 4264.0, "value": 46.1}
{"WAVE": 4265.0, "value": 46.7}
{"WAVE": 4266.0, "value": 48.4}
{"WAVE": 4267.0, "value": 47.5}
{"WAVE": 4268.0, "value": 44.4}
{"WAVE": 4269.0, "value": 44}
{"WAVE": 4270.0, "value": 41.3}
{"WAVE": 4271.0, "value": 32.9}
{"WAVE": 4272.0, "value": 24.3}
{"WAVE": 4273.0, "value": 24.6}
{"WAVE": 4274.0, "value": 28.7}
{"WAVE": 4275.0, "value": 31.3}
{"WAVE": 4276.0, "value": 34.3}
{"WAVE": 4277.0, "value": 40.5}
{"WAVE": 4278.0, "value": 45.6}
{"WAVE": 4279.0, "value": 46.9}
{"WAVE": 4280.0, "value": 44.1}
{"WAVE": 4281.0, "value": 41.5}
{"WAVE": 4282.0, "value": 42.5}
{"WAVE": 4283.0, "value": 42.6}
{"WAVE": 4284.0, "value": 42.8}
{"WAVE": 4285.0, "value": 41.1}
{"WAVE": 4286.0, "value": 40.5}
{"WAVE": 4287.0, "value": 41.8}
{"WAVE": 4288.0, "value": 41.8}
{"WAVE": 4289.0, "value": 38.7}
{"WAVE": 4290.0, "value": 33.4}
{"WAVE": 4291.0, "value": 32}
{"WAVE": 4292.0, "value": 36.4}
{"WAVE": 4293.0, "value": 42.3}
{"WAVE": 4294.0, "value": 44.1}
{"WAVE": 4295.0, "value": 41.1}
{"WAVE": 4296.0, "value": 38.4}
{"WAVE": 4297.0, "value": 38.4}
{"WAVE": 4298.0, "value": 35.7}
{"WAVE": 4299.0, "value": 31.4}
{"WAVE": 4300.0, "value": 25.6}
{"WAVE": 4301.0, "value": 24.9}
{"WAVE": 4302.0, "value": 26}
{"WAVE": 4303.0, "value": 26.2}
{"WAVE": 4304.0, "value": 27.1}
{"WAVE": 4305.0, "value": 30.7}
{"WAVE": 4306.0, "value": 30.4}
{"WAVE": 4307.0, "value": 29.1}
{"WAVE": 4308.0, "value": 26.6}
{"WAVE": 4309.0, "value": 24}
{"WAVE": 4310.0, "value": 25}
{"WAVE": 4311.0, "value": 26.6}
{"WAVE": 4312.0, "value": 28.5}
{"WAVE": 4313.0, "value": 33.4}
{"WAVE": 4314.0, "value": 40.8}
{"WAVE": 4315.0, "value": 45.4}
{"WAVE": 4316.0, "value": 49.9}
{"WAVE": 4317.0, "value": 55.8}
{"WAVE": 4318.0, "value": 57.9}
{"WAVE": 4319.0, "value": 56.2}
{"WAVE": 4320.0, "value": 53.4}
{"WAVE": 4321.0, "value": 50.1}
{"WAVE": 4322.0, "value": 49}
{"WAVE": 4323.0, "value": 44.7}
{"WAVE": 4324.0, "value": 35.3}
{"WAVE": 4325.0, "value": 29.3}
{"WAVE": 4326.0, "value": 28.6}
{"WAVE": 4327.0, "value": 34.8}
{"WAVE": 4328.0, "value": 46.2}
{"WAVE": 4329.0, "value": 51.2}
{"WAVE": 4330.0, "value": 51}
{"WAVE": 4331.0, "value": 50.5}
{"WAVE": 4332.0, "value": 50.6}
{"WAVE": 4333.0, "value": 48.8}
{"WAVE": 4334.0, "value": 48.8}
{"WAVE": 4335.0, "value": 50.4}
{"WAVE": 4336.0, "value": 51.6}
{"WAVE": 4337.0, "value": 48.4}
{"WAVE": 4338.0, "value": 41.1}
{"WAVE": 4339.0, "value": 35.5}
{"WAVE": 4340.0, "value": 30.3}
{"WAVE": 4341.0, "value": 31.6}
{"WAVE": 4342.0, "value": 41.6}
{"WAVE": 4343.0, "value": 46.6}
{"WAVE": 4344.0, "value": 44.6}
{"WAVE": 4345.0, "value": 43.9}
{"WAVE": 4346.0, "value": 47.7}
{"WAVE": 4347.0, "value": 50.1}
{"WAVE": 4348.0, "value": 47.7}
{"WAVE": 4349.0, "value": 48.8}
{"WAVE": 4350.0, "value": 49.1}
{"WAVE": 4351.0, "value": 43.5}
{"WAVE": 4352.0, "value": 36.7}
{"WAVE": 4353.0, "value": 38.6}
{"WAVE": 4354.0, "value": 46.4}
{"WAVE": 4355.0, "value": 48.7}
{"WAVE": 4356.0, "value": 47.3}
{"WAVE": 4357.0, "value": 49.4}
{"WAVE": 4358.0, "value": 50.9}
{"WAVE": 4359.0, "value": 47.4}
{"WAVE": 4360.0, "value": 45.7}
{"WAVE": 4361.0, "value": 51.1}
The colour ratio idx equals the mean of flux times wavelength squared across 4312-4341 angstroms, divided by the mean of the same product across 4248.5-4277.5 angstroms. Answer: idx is 1.20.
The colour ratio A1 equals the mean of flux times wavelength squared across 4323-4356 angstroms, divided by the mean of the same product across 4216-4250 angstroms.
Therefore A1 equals 1.11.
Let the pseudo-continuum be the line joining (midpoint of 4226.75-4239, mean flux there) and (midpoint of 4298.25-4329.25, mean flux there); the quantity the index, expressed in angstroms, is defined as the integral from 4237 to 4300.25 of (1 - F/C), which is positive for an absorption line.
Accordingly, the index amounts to -4.3 angstroms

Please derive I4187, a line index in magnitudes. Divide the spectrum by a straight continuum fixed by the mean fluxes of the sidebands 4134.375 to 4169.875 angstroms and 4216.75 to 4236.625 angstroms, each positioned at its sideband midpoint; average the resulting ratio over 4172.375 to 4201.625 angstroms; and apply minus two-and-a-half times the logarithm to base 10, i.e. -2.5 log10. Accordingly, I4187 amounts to 0.01 mag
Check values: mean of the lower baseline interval 43.7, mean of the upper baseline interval 39.7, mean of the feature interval 41.5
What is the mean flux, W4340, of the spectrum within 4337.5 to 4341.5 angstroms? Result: 34.6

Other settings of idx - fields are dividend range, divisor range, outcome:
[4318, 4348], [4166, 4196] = 1.14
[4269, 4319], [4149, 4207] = 0.91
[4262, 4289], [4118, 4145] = 0.98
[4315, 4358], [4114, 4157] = 1.14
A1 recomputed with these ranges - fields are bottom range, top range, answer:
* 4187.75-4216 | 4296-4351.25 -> 1.01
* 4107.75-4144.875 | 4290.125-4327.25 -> 0.90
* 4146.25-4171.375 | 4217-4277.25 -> 0.94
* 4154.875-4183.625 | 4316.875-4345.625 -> 1.12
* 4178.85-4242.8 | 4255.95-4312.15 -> 0.91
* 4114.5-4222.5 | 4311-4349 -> 1.10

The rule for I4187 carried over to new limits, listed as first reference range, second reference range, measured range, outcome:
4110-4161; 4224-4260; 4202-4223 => -0.08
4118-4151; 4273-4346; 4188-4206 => 0.03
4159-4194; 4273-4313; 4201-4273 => -0.06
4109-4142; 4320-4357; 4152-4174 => 0.02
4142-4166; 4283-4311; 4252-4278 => -0.08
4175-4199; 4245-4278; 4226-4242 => 0.05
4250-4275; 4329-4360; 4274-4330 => 0.10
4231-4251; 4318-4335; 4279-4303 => 0.19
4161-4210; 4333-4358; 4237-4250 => -0.02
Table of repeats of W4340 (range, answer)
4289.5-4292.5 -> 33.9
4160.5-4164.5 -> 46.5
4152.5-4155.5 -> 43.3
